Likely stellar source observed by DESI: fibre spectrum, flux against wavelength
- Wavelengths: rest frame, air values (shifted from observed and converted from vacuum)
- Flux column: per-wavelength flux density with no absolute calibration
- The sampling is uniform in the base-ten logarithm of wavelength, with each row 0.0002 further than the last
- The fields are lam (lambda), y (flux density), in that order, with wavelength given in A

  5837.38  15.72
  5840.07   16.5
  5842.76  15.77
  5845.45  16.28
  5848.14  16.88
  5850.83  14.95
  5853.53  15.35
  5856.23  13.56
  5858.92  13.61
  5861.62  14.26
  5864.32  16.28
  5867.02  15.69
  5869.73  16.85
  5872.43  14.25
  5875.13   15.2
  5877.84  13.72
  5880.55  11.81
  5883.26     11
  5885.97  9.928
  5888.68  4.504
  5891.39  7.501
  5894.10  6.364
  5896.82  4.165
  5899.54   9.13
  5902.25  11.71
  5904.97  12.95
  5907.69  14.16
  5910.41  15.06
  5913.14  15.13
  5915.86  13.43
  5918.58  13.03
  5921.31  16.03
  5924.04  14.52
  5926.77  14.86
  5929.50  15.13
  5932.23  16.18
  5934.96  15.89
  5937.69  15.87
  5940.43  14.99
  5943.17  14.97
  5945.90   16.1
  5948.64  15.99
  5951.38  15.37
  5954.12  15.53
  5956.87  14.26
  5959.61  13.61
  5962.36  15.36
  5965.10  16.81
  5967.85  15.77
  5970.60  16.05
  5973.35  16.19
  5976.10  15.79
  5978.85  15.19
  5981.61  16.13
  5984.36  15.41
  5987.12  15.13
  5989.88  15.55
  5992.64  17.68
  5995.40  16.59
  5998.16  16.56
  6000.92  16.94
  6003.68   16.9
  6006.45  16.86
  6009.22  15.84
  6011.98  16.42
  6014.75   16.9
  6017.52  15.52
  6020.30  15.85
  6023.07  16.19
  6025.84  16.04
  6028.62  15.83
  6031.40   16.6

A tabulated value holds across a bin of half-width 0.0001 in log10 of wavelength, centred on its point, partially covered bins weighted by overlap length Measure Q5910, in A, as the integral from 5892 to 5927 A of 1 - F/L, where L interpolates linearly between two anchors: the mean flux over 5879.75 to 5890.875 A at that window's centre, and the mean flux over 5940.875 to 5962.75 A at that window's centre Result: -2.3 A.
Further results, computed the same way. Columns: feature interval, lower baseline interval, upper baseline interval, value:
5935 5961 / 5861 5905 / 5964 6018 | -1.7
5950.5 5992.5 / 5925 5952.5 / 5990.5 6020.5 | 1.3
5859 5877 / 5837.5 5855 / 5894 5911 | -1.8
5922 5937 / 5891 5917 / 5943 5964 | -2.5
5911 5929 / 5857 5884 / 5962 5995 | 0.6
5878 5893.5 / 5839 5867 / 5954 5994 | 6.3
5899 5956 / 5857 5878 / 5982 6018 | 3.6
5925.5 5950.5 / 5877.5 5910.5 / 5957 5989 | -4.9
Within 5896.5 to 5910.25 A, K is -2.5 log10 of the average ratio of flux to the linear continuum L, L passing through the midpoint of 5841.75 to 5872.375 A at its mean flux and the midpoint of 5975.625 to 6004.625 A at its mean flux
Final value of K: 0.35 mag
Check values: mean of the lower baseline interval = 15.4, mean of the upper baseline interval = 16.2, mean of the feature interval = 11.3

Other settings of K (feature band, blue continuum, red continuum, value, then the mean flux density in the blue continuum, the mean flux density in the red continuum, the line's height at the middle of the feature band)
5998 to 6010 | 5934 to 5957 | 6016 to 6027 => -0.06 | 15.5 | 15.9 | 15.8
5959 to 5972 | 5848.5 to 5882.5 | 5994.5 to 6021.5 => 0.02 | 14.6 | 16.4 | 15.9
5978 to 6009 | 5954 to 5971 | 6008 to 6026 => -0.03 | 15.3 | 16.1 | 15.8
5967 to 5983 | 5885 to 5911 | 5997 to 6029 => -0.13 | 9.38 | 16.3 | 14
